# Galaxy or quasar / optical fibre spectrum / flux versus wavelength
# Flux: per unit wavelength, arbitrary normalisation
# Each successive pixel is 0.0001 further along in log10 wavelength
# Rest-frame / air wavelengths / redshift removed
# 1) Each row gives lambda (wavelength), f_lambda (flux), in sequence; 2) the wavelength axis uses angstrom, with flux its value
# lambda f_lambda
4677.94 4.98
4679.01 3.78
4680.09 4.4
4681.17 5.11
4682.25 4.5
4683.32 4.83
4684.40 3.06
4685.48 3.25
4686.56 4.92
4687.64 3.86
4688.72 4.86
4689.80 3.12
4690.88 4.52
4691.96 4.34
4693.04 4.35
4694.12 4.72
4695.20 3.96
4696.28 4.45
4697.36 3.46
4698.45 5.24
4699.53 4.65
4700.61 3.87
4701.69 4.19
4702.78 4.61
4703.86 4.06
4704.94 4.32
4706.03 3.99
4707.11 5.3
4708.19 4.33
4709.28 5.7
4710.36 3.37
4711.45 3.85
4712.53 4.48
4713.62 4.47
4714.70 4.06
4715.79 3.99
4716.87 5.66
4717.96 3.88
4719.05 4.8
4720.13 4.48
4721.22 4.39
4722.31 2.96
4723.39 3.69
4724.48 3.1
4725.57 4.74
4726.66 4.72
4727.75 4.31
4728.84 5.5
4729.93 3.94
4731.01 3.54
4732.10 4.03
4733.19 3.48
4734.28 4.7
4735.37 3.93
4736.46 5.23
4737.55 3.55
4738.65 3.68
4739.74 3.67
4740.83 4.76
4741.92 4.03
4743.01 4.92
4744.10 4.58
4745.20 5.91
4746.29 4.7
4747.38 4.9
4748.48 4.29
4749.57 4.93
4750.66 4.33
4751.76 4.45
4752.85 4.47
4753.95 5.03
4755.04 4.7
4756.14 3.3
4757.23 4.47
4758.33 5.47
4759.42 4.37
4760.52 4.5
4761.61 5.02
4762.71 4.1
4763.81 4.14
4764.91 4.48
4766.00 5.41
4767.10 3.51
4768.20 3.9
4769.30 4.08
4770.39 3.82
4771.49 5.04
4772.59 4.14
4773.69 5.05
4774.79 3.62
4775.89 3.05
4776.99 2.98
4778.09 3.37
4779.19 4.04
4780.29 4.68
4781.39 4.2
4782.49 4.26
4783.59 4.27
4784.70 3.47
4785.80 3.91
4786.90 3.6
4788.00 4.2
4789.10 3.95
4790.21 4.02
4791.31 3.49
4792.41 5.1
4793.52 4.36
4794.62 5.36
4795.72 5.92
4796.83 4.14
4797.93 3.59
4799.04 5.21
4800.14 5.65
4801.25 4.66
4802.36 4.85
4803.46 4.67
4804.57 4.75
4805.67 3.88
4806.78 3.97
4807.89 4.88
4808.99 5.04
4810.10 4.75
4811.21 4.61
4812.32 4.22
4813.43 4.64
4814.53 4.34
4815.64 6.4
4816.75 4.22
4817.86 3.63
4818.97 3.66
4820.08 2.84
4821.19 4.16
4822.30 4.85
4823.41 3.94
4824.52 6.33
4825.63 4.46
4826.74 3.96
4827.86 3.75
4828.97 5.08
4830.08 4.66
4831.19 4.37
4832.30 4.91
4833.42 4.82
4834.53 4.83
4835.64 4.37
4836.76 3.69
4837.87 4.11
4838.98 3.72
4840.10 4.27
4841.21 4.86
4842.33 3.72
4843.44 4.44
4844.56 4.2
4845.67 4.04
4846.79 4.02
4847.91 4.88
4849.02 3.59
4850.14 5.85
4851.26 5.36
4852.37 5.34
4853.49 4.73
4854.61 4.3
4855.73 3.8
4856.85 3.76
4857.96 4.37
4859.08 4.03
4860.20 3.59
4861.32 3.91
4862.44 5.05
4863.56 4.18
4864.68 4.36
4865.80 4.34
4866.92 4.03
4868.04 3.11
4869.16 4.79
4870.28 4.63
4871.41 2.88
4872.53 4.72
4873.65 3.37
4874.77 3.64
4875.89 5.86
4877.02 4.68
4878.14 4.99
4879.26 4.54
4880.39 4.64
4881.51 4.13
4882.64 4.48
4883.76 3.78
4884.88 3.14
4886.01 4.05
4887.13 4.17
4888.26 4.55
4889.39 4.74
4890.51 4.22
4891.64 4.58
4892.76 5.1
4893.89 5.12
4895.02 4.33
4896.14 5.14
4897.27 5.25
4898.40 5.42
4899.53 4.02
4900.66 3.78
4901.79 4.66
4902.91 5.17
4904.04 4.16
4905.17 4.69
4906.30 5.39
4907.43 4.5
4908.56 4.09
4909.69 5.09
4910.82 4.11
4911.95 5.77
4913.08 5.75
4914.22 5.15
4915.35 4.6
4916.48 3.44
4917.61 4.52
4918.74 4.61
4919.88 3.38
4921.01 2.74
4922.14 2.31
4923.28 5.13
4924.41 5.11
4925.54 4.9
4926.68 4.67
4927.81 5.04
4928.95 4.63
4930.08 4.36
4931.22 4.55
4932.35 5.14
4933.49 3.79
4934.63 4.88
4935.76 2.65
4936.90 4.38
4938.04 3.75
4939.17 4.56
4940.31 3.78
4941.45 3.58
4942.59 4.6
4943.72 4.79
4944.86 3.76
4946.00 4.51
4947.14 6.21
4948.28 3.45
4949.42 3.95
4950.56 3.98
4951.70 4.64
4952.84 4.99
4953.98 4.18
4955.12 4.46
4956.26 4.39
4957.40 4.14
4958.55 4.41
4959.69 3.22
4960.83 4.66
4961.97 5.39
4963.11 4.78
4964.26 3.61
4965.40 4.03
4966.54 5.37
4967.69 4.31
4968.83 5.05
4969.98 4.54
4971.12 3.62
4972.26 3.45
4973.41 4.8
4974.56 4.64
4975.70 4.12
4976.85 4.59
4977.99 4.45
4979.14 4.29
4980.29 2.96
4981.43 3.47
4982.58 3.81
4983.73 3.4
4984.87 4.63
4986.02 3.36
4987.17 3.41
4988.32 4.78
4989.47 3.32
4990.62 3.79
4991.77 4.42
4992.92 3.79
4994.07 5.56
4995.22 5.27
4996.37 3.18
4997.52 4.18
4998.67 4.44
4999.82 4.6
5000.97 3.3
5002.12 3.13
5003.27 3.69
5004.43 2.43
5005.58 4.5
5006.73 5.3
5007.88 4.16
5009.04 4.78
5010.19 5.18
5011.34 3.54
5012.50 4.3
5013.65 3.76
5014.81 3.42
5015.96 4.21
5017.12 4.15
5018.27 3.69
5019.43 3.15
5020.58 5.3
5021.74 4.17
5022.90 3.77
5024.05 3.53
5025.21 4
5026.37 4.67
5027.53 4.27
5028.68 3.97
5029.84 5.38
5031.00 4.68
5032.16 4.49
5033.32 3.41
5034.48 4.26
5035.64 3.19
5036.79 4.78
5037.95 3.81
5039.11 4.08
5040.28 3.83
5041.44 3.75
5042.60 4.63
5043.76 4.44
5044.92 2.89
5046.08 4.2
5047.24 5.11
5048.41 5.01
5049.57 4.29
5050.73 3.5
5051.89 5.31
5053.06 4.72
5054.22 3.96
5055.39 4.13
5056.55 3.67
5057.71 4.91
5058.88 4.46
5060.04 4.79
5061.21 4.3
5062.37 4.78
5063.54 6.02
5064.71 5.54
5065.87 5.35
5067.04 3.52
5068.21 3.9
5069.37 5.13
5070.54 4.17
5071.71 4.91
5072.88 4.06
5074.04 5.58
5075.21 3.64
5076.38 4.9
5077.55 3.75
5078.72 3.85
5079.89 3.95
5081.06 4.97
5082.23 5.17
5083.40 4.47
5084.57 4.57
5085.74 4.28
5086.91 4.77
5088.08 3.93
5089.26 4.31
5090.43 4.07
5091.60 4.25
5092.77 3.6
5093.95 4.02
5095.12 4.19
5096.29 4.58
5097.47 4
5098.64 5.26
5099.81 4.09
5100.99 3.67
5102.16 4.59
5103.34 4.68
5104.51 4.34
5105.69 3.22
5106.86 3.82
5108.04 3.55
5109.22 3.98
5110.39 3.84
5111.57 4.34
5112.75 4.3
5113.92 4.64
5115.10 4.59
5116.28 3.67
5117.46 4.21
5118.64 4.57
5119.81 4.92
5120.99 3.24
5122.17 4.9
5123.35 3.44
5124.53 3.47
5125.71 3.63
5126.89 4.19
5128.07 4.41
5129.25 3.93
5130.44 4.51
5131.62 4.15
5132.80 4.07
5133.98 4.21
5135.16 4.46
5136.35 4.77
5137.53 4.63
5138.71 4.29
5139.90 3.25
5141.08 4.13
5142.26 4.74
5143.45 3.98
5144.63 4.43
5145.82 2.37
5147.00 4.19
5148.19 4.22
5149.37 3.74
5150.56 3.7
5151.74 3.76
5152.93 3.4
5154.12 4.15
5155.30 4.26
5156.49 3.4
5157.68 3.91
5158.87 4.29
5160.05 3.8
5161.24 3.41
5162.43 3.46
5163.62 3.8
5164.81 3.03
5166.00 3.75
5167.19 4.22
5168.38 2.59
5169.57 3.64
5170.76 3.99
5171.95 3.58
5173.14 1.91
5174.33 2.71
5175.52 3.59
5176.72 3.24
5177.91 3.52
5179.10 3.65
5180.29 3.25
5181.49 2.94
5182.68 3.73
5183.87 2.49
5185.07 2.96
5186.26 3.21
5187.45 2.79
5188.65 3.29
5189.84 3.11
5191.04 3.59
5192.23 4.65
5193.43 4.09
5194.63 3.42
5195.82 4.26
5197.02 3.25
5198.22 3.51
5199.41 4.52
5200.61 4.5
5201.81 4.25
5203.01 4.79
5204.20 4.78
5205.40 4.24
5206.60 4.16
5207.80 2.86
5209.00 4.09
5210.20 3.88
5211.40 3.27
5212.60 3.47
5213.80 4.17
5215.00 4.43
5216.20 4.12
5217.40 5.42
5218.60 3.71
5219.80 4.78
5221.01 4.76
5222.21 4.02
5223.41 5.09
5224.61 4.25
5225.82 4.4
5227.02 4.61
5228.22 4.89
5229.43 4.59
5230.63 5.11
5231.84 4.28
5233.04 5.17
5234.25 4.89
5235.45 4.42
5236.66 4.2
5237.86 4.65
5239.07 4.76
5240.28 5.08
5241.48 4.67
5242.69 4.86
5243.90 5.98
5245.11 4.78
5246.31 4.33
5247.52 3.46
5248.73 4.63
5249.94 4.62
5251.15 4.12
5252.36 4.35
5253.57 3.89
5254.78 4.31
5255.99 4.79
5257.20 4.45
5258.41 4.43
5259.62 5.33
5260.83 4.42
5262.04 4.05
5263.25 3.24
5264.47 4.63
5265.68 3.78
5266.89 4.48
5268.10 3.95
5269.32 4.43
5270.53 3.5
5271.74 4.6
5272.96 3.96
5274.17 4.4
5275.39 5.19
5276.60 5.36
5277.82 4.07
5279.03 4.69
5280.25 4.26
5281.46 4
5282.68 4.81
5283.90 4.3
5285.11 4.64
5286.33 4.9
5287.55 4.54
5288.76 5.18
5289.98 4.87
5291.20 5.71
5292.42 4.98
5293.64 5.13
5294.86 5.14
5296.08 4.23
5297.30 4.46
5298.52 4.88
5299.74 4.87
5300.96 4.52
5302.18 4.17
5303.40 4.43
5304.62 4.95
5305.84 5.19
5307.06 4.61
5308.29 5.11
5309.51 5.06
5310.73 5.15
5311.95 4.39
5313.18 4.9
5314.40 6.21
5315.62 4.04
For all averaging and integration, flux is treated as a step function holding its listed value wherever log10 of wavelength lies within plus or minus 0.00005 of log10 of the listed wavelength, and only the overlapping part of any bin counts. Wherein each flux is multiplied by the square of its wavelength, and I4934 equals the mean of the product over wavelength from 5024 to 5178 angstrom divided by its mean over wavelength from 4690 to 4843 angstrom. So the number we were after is 1.08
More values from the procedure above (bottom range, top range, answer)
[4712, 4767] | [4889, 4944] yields 1.10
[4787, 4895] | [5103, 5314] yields 1.10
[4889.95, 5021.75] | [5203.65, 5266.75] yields 1.14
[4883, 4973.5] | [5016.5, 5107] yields 1.03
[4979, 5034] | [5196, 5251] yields 1.18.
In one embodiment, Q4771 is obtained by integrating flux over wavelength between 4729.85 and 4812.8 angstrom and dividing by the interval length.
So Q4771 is 4.36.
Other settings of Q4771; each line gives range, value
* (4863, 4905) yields 4.4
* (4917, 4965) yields 4.3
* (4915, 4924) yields 3.85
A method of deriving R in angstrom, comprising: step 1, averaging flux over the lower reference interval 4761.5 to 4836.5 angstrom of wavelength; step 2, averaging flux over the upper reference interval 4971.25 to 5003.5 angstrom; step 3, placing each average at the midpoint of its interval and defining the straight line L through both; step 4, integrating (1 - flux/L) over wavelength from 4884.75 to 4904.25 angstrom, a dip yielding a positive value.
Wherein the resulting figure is -1.7 angstrom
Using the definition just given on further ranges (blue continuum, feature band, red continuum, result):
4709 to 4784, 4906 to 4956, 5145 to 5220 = -4.36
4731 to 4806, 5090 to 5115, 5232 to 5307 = 1.93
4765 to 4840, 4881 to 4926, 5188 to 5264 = -1.42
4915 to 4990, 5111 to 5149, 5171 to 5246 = -0.33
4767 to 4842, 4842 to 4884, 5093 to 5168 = -0.37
